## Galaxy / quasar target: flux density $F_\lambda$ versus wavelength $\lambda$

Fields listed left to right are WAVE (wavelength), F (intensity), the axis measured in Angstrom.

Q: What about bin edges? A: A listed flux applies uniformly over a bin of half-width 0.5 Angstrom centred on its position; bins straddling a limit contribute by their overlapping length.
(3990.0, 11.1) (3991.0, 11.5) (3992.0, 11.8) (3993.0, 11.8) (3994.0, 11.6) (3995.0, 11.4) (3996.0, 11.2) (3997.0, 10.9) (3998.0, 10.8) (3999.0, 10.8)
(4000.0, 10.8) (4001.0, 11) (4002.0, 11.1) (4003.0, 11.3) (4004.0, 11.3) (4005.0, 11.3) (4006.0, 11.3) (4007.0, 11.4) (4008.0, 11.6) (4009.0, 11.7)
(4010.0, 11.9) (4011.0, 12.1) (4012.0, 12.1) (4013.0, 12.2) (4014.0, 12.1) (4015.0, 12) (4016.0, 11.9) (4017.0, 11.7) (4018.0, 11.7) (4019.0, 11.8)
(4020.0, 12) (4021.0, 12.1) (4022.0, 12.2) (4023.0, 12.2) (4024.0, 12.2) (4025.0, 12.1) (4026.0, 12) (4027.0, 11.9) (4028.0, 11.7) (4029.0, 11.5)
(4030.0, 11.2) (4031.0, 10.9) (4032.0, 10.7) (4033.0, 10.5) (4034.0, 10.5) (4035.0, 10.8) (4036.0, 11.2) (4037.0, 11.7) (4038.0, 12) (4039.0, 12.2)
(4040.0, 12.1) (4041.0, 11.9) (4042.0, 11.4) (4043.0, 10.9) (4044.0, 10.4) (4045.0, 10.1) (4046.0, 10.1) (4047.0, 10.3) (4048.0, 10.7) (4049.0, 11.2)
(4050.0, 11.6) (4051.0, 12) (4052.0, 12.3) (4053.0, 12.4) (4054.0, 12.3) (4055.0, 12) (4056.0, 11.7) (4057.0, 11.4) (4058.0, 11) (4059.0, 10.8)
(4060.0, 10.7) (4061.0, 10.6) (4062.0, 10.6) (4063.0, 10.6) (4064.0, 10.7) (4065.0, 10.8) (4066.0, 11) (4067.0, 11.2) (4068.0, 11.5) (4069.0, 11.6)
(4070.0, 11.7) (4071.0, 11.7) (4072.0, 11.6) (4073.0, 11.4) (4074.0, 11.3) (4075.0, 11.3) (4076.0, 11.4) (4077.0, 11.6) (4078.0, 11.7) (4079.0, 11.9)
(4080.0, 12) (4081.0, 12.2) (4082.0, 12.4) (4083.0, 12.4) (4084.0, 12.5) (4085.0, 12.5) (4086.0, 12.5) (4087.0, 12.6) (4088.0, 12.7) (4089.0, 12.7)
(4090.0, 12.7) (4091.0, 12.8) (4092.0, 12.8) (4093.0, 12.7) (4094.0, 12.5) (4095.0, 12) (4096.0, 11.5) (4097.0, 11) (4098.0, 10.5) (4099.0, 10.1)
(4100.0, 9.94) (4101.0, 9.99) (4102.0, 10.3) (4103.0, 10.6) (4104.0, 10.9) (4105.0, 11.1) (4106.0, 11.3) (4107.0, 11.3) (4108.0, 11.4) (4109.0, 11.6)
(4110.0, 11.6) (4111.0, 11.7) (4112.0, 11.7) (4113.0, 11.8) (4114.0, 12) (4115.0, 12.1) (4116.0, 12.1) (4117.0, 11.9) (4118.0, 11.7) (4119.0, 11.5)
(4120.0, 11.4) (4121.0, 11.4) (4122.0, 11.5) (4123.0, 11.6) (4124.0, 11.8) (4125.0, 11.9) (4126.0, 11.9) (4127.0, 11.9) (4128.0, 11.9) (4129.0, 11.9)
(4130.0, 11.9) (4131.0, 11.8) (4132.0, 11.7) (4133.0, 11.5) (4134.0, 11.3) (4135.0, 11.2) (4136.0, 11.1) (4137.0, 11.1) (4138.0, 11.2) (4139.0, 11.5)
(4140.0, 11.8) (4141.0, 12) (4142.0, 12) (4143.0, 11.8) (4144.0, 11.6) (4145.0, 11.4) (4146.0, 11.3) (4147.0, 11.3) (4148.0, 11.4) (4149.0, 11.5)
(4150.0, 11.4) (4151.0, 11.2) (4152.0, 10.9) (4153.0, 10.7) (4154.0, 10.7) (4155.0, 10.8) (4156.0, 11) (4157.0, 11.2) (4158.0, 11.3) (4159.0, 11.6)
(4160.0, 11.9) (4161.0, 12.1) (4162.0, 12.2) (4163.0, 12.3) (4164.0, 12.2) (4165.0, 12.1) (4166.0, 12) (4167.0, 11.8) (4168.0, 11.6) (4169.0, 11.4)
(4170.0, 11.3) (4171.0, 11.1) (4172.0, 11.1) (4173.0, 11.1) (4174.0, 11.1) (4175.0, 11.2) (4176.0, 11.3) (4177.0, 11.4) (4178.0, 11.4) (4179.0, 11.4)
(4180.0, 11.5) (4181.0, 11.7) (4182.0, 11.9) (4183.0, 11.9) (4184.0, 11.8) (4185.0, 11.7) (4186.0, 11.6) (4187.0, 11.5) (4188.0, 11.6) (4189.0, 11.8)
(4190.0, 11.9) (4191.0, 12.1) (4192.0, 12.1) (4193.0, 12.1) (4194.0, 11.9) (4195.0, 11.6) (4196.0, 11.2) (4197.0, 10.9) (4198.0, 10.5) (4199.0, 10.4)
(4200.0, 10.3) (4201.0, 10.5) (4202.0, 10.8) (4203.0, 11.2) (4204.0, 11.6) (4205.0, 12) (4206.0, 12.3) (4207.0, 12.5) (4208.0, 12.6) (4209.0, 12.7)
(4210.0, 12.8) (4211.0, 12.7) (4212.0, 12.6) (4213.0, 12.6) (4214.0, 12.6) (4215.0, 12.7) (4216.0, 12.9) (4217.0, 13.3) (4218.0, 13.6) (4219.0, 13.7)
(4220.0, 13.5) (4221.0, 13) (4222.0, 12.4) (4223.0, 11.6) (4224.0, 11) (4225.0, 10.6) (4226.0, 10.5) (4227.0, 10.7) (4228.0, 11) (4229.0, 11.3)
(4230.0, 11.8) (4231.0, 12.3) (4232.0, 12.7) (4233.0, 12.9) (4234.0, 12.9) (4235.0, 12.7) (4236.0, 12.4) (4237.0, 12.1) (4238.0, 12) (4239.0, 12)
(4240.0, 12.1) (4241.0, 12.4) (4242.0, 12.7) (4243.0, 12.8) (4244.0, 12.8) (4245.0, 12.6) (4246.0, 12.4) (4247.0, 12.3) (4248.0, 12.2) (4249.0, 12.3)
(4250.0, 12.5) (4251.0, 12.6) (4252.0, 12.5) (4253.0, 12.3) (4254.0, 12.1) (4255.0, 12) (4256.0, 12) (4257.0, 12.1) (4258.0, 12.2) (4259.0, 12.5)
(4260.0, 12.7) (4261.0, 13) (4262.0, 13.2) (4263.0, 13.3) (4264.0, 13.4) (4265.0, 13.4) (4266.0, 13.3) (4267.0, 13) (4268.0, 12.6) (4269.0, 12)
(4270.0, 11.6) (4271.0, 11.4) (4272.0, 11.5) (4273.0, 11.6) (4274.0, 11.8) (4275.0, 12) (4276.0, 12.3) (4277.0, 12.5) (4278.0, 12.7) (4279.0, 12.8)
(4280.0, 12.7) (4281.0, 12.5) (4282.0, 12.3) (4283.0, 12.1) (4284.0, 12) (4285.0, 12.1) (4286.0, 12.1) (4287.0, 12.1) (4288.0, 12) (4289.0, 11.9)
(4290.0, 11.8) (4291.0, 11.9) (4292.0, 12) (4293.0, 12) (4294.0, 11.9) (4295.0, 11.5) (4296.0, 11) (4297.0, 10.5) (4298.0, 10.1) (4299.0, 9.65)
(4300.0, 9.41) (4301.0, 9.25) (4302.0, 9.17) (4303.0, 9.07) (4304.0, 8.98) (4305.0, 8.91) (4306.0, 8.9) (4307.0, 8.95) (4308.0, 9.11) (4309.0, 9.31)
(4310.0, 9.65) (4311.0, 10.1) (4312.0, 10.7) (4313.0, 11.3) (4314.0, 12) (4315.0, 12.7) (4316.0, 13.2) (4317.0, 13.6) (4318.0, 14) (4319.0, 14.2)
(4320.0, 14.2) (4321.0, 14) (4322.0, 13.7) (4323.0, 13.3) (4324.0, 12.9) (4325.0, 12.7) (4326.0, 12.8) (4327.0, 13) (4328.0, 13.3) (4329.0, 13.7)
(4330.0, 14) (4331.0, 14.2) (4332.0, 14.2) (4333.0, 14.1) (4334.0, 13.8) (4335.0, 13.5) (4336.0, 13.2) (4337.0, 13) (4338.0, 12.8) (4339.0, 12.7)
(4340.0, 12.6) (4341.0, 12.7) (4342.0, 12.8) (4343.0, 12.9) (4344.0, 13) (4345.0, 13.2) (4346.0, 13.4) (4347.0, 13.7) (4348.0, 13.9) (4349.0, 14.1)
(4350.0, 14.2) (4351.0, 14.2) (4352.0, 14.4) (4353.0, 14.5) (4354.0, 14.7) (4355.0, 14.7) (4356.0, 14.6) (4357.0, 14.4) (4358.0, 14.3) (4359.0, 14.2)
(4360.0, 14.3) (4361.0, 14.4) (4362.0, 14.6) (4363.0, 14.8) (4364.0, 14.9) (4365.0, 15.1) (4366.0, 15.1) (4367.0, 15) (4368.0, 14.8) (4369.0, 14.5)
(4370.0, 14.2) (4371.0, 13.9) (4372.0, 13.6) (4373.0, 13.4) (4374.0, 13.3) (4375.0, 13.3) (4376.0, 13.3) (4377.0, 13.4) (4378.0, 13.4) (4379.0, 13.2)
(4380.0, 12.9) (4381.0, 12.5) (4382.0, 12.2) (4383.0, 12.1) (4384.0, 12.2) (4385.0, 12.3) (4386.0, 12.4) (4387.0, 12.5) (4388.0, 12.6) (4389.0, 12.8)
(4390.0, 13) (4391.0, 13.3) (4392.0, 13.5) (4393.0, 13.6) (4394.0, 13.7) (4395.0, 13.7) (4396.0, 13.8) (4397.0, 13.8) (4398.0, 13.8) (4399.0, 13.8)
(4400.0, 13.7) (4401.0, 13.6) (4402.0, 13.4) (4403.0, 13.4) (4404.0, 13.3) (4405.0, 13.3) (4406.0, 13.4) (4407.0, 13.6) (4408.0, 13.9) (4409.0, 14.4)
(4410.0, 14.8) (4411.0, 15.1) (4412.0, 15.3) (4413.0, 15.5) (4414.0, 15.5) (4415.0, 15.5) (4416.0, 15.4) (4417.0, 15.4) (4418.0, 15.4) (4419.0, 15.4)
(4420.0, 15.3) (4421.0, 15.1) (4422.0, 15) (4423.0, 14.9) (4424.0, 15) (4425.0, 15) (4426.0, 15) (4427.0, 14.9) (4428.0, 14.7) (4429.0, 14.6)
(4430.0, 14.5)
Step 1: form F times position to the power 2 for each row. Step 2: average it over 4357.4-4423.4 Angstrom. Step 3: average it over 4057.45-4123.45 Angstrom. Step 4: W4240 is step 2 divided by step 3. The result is 1.4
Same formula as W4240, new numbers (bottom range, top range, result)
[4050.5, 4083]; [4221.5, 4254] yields 1.14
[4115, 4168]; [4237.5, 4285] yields 1.13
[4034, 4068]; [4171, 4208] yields 1.09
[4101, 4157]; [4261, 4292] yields 1.16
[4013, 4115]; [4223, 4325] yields 1.14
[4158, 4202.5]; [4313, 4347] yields 1.24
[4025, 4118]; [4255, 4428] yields 1.29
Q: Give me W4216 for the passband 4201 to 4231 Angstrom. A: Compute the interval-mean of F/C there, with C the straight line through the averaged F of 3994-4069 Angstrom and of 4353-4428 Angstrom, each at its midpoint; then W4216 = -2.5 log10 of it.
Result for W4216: 0.05 mag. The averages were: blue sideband 11.4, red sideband 14.1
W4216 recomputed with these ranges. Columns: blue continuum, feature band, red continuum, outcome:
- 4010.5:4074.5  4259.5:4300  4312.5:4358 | 0.09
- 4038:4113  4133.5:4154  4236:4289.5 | 0.04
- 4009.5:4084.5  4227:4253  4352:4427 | 0.06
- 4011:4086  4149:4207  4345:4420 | 0.09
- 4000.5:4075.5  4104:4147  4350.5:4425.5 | 0.04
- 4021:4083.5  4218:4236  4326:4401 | 0.05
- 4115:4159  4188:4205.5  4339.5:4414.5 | 0.07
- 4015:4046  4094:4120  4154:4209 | 0.02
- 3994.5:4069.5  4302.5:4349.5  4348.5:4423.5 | 0.09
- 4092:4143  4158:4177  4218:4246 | 0.02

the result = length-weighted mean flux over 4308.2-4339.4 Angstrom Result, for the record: 12.9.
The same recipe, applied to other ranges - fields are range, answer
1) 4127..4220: 11.7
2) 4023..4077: 11.3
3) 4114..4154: 11.6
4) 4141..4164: 11.5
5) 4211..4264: 12.4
